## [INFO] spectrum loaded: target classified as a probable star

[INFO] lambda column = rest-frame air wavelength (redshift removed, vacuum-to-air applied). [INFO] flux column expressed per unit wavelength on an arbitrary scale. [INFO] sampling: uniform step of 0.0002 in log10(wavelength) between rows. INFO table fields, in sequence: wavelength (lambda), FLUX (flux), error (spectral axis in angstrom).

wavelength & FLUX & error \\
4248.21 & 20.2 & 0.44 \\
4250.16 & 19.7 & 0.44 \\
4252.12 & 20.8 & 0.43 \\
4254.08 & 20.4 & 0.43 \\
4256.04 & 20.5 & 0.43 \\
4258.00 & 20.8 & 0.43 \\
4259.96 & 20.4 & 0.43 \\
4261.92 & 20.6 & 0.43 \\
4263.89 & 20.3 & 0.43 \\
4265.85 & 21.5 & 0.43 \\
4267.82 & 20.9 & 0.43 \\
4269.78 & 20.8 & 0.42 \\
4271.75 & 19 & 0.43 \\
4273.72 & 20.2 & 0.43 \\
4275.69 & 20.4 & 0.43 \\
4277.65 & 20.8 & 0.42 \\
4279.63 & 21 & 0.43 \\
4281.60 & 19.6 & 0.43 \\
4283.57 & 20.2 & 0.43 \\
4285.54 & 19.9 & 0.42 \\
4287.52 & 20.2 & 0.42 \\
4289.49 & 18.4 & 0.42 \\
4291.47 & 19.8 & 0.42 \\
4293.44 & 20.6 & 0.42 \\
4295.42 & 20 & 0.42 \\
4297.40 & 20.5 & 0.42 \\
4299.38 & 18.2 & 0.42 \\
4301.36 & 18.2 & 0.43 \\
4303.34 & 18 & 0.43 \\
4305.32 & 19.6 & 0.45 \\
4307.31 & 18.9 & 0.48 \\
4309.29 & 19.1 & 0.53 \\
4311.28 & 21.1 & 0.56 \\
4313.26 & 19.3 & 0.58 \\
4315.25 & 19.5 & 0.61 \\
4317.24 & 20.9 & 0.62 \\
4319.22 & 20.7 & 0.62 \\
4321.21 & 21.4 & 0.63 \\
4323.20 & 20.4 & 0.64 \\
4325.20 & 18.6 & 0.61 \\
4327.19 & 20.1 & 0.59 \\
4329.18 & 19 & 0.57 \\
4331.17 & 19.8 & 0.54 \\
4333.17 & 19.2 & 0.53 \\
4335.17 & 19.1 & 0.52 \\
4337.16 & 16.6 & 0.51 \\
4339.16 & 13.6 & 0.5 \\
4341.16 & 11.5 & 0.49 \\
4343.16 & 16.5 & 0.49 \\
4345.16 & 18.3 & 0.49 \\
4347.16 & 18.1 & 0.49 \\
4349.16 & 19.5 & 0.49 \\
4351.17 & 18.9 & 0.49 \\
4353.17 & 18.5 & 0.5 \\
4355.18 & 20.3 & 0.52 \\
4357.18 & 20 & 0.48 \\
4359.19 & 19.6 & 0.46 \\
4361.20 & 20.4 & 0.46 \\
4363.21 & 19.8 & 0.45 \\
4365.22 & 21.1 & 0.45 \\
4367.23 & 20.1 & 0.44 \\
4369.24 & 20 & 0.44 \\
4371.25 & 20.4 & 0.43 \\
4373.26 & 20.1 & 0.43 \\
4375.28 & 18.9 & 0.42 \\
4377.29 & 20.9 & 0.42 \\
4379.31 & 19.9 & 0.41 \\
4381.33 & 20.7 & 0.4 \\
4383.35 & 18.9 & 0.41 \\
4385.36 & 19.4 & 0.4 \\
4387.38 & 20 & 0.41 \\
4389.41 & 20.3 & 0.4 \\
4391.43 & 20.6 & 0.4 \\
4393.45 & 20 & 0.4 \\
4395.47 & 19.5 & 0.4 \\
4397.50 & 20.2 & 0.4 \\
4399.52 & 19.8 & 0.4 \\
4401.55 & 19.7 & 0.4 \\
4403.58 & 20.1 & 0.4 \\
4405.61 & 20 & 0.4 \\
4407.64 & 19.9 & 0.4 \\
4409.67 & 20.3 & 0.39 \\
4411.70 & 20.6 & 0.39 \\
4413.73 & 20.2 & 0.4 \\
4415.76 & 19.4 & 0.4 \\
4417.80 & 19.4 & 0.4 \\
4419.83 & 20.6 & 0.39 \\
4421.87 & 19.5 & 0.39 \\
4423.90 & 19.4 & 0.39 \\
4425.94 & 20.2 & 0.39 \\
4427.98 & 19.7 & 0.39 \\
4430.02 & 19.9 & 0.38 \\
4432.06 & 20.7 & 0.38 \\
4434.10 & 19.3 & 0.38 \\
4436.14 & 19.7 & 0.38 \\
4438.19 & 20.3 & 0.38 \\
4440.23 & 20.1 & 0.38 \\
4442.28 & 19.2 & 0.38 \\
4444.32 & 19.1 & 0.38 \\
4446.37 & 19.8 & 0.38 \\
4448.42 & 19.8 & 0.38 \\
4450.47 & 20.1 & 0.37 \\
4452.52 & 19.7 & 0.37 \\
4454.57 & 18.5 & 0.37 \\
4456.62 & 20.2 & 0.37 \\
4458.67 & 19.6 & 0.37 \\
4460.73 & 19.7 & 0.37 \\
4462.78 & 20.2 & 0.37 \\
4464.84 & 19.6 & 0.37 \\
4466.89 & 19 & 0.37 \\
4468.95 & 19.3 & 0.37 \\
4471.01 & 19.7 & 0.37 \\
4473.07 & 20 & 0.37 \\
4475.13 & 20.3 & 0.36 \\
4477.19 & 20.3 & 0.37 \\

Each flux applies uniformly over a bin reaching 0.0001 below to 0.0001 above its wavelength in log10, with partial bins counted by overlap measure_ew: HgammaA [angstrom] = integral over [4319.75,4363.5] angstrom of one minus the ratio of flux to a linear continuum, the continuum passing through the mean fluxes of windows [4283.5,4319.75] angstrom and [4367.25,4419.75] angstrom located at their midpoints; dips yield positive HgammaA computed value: 2.6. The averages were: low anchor 19.6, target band 18.6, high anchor 20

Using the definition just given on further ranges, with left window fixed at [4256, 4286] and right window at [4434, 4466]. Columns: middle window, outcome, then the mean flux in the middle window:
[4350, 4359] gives 0.3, 19.4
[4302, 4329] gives 0.6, 19.8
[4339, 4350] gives 2.0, 16.4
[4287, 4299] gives 0.3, 19.8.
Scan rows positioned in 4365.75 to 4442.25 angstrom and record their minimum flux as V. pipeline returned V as 18.9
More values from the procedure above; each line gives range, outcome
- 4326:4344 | 11.5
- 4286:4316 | 18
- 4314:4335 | 18.6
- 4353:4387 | 18.5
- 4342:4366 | 16.5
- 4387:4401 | 19.5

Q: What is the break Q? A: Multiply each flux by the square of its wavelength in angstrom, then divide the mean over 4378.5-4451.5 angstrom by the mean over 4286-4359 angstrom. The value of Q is 1.09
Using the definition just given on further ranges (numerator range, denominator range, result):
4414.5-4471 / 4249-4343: 1.08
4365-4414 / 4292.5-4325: 1.05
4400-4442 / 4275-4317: 1.07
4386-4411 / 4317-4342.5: 1.12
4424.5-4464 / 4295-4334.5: 1.07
